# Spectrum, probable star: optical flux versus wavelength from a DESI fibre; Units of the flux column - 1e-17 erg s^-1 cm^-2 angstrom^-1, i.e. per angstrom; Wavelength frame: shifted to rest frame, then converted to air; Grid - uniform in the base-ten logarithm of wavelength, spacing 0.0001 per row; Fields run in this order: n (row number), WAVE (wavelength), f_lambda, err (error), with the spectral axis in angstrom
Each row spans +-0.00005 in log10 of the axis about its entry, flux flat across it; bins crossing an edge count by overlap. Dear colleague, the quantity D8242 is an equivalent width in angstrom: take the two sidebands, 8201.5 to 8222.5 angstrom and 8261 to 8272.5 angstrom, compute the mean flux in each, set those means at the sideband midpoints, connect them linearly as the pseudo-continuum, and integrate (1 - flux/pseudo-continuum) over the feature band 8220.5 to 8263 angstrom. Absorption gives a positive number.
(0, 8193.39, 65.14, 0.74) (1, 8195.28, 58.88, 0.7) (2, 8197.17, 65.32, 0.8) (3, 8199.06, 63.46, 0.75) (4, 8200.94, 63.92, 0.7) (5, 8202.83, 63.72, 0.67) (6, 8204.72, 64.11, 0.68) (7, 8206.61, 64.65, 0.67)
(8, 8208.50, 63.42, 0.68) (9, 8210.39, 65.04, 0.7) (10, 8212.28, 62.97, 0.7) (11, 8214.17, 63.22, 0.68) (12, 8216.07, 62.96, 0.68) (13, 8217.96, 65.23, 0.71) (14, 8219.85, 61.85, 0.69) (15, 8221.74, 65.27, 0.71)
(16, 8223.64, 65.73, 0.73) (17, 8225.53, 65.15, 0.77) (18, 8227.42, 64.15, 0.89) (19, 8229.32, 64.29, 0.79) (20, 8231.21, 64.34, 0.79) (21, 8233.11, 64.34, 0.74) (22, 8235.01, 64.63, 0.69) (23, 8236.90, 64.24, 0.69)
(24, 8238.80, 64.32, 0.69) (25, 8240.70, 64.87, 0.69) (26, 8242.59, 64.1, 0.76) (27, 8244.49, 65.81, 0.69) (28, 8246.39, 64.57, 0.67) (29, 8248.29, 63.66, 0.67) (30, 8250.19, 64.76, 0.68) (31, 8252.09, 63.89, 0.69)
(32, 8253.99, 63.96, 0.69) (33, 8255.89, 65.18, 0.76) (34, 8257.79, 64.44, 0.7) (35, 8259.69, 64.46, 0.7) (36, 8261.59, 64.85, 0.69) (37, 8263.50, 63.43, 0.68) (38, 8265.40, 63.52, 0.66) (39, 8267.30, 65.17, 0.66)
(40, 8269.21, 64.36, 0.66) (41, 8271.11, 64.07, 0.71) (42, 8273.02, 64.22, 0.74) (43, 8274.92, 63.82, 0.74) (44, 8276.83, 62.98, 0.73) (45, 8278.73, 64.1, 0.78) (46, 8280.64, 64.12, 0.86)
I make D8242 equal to -0.36 angstrom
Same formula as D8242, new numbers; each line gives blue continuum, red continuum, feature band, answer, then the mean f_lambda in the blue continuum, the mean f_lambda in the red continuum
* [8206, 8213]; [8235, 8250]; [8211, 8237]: 0.03 angstrom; 64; 64.5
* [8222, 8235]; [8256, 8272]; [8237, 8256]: 0.01 angstrom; 64.7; 64.3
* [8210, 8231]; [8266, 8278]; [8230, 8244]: -0.07 angstrom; 64.2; 64.1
